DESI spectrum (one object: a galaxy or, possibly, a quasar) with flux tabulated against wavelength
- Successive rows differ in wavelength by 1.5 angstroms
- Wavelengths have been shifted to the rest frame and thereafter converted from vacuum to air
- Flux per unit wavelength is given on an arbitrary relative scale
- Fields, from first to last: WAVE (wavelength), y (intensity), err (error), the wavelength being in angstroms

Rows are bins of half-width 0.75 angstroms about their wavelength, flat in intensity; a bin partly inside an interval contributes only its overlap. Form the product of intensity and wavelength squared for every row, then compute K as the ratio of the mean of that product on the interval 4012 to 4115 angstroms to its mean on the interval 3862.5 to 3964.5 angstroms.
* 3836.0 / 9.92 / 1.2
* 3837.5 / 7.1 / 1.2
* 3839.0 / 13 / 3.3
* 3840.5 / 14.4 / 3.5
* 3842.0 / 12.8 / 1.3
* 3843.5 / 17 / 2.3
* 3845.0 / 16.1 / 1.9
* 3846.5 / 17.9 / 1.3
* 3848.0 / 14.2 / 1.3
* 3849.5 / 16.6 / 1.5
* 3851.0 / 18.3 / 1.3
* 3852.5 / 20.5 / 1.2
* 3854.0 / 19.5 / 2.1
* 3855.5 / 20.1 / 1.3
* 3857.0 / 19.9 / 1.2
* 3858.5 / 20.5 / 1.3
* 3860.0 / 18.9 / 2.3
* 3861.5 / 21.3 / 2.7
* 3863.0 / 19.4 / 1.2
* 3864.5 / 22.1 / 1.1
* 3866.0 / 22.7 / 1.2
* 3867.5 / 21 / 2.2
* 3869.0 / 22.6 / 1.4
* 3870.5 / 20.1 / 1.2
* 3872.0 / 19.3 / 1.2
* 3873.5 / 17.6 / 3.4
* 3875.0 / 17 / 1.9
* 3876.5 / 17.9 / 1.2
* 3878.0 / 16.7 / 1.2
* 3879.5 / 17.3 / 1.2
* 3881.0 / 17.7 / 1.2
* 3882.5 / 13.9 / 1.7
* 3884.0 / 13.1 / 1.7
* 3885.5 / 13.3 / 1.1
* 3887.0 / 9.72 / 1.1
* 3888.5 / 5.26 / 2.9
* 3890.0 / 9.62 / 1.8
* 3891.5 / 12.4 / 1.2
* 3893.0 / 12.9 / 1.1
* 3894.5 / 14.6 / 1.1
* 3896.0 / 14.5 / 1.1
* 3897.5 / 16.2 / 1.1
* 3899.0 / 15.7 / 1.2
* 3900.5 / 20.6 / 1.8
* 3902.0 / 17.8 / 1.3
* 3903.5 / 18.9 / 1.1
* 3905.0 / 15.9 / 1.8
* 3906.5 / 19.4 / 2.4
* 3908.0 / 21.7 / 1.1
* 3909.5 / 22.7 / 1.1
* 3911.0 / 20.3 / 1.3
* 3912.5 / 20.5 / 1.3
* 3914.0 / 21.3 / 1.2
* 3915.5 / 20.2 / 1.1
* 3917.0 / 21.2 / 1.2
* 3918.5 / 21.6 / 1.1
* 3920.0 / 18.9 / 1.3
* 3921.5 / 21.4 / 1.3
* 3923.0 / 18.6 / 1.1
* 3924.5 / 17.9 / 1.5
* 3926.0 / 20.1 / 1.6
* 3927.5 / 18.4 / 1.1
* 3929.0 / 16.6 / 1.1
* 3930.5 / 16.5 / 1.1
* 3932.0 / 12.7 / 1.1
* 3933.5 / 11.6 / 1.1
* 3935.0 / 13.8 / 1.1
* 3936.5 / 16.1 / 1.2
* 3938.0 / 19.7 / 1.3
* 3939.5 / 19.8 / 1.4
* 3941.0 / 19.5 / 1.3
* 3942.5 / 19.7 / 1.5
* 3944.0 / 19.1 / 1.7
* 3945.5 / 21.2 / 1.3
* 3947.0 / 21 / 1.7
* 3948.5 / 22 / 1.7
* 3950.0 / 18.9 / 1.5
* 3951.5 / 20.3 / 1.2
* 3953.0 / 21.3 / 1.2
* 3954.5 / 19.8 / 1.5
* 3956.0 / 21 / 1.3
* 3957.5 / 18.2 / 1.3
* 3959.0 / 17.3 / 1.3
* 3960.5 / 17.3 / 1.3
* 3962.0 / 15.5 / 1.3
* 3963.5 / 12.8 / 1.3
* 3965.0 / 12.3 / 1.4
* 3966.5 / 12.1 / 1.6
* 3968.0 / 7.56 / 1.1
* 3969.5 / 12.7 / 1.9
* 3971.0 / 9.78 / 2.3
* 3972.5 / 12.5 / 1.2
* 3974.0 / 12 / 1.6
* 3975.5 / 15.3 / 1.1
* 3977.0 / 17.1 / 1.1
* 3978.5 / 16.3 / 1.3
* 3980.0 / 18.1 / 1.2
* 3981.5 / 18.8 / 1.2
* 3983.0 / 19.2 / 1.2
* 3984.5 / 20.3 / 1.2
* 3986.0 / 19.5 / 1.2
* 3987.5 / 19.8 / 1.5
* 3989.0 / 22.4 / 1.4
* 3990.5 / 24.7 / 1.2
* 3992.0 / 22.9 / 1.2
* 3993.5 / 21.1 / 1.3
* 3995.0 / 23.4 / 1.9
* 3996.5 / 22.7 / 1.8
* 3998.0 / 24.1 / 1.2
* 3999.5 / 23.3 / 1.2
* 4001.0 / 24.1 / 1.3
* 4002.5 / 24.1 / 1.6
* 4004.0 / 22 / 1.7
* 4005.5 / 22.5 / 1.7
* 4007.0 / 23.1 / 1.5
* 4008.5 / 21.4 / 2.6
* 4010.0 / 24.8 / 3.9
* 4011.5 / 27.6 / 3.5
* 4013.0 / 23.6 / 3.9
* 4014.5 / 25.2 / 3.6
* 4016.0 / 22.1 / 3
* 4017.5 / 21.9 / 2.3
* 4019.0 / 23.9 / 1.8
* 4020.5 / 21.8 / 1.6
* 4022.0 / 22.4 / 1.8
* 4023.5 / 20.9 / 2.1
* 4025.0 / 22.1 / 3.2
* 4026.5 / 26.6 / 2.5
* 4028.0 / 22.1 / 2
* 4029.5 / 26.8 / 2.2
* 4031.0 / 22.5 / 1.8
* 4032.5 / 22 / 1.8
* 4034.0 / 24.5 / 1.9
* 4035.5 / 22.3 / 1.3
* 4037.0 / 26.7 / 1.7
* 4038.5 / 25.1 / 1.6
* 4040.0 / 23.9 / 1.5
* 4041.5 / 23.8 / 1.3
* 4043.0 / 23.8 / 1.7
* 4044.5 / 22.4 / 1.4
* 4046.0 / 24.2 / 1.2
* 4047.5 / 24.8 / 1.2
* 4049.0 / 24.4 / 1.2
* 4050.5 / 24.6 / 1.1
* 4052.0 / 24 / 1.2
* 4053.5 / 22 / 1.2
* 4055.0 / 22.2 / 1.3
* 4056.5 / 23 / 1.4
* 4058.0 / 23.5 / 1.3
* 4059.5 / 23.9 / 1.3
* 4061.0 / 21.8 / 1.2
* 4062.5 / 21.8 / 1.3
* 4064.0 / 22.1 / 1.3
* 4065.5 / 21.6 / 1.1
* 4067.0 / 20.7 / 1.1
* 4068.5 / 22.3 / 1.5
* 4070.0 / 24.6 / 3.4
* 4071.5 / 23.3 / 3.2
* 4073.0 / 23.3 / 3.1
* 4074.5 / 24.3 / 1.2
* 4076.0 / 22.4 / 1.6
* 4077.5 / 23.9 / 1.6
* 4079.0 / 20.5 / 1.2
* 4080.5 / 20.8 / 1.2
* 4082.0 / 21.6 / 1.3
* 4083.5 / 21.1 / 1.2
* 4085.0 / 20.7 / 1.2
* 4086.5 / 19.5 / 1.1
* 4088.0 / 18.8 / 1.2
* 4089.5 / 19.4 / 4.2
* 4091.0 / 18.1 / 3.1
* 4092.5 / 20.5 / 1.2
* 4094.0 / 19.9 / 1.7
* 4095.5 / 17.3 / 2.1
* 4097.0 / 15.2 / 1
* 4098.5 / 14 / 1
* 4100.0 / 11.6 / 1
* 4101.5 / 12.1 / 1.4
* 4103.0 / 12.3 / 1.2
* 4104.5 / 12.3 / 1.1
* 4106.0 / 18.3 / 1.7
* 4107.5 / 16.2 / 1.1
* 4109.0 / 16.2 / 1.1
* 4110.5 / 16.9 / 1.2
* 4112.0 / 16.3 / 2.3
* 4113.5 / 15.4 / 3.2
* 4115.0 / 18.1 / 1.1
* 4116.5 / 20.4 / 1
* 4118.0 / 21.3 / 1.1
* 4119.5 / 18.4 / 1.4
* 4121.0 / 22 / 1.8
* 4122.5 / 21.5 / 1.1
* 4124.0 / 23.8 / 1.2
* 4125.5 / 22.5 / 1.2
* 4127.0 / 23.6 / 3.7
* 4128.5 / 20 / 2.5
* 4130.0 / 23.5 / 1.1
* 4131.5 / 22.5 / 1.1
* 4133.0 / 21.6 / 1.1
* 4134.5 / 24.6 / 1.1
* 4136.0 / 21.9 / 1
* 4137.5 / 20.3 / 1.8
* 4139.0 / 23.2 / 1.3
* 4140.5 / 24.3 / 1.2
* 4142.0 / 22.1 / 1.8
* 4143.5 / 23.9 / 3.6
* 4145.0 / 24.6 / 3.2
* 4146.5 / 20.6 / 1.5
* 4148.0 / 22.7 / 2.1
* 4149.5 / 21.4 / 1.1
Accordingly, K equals 1.3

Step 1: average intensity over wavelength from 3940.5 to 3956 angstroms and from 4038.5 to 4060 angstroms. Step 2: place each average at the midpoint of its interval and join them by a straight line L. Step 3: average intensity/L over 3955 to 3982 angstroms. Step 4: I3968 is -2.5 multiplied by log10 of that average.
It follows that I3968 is 0.38 mag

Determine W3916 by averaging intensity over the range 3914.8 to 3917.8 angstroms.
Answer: 20.7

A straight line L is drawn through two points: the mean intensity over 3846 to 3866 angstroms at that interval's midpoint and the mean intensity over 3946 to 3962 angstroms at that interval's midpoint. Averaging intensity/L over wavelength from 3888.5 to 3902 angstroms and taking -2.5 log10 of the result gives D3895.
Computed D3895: 0.34 mag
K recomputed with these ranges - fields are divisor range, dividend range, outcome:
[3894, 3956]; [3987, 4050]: 1.31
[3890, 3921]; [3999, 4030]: 1.36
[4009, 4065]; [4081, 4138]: 0.83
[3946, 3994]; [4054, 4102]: 1.24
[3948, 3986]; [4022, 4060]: 1.50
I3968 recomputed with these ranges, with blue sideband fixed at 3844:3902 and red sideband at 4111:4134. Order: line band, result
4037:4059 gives -0.209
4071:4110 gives 0.093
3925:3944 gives 0.050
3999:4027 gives -0.216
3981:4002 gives -0.168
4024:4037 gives -0.221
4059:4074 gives -0.136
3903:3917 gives -0.149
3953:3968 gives 0.142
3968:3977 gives 0.432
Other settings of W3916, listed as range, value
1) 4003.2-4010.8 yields 22.8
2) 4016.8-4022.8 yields 22.5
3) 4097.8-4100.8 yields 12.8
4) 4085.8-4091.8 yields 19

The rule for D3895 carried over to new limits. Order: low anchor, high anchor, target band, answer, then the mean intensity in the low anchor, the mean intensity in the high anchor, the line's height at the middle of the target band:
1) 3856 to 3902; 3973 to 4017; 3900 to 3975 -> 0.074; 16.8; 21.4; 19.1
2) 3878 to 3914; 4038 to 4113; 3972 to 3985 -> 0.090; 16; 20.5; 18.1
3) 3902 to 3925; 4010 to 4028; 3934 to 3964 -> 0.133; 20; 23.5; 21.2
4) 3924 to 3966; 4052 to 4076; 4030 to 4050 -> -0.104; 17.8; 22.7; 21.7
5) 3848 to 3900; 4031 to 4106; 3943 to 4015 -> -0.006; 17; 21.2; 19.3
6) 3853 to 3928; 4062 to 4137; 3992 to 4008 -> -0.210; 18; 19.8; 19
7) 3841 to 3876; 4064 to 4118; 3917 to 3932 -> 0.012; 18.9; 18.9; 18.9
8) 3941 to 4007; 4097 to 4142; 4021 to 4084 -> -0.214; 18.8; 19.1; 19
